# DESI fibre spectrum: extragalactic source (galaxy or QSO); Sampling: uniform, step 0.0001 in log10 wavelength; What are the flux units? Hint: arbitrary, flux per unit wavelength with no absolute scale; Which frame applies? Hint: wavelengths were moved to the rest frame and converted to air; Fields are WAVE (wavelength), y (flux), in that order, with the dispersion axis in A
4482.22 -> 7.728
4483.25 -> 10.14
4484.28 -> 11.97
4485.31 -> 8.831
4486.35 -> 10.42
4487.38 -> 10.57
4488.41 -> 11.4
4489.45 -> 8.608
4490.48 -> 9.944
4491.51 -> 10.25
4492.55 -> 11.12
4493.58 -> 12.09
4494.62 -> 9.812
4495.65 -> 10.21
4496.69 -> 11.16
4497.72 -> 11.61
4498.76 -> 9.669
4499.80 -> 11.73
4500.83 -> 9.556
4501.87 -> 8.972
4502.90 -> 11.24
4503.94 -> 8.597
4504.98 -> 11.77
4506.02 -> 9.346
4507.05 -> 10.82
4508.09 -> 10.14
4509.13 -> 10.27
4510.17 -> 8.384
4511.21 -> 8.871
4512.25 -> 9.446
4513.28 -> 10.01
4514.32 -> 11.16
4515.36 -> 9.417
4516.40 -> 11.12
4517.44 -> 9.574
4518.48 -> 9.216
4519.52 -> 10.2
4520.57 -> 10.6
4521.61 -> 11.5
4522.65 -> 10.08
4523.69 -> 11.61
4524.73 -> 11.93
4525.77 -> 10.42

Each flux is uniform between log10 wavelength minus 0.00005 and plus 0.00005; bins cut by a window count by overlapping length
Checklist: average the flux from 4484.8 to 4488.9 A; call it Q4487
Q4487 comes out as 10.3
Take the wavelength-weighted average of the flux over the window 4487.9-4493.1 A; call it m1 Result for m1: 10.3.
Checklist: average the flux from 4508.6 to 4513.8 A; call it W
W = 9.4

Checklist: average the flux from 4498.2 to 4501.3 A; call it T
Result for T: 10.3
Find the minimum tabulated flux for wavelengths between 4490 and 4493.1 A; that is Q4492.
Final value 9.944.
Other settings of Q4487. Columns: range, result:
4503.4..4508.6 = 10.1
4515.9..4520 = 10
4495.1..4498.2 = 11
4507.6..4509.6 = 10.2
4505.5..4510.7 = 9.79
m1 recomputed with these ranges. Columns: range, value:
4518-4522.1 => 10.4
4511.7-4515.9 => 10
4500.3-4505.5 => 10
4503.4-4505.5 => 10.2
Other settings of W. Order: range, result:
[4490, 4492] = 10.1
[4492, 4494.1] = 11.6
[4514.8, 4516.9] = 10.3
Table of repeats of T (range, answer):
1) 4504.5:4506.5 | 10.5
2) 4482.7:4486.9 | 10.3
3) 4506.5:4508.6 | 10.5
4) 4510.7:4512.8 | 9.21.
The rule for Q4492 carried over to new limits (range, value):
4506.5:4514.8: 8.384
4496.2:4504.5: 8.597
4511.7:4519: 9.216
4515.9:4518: 9.574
